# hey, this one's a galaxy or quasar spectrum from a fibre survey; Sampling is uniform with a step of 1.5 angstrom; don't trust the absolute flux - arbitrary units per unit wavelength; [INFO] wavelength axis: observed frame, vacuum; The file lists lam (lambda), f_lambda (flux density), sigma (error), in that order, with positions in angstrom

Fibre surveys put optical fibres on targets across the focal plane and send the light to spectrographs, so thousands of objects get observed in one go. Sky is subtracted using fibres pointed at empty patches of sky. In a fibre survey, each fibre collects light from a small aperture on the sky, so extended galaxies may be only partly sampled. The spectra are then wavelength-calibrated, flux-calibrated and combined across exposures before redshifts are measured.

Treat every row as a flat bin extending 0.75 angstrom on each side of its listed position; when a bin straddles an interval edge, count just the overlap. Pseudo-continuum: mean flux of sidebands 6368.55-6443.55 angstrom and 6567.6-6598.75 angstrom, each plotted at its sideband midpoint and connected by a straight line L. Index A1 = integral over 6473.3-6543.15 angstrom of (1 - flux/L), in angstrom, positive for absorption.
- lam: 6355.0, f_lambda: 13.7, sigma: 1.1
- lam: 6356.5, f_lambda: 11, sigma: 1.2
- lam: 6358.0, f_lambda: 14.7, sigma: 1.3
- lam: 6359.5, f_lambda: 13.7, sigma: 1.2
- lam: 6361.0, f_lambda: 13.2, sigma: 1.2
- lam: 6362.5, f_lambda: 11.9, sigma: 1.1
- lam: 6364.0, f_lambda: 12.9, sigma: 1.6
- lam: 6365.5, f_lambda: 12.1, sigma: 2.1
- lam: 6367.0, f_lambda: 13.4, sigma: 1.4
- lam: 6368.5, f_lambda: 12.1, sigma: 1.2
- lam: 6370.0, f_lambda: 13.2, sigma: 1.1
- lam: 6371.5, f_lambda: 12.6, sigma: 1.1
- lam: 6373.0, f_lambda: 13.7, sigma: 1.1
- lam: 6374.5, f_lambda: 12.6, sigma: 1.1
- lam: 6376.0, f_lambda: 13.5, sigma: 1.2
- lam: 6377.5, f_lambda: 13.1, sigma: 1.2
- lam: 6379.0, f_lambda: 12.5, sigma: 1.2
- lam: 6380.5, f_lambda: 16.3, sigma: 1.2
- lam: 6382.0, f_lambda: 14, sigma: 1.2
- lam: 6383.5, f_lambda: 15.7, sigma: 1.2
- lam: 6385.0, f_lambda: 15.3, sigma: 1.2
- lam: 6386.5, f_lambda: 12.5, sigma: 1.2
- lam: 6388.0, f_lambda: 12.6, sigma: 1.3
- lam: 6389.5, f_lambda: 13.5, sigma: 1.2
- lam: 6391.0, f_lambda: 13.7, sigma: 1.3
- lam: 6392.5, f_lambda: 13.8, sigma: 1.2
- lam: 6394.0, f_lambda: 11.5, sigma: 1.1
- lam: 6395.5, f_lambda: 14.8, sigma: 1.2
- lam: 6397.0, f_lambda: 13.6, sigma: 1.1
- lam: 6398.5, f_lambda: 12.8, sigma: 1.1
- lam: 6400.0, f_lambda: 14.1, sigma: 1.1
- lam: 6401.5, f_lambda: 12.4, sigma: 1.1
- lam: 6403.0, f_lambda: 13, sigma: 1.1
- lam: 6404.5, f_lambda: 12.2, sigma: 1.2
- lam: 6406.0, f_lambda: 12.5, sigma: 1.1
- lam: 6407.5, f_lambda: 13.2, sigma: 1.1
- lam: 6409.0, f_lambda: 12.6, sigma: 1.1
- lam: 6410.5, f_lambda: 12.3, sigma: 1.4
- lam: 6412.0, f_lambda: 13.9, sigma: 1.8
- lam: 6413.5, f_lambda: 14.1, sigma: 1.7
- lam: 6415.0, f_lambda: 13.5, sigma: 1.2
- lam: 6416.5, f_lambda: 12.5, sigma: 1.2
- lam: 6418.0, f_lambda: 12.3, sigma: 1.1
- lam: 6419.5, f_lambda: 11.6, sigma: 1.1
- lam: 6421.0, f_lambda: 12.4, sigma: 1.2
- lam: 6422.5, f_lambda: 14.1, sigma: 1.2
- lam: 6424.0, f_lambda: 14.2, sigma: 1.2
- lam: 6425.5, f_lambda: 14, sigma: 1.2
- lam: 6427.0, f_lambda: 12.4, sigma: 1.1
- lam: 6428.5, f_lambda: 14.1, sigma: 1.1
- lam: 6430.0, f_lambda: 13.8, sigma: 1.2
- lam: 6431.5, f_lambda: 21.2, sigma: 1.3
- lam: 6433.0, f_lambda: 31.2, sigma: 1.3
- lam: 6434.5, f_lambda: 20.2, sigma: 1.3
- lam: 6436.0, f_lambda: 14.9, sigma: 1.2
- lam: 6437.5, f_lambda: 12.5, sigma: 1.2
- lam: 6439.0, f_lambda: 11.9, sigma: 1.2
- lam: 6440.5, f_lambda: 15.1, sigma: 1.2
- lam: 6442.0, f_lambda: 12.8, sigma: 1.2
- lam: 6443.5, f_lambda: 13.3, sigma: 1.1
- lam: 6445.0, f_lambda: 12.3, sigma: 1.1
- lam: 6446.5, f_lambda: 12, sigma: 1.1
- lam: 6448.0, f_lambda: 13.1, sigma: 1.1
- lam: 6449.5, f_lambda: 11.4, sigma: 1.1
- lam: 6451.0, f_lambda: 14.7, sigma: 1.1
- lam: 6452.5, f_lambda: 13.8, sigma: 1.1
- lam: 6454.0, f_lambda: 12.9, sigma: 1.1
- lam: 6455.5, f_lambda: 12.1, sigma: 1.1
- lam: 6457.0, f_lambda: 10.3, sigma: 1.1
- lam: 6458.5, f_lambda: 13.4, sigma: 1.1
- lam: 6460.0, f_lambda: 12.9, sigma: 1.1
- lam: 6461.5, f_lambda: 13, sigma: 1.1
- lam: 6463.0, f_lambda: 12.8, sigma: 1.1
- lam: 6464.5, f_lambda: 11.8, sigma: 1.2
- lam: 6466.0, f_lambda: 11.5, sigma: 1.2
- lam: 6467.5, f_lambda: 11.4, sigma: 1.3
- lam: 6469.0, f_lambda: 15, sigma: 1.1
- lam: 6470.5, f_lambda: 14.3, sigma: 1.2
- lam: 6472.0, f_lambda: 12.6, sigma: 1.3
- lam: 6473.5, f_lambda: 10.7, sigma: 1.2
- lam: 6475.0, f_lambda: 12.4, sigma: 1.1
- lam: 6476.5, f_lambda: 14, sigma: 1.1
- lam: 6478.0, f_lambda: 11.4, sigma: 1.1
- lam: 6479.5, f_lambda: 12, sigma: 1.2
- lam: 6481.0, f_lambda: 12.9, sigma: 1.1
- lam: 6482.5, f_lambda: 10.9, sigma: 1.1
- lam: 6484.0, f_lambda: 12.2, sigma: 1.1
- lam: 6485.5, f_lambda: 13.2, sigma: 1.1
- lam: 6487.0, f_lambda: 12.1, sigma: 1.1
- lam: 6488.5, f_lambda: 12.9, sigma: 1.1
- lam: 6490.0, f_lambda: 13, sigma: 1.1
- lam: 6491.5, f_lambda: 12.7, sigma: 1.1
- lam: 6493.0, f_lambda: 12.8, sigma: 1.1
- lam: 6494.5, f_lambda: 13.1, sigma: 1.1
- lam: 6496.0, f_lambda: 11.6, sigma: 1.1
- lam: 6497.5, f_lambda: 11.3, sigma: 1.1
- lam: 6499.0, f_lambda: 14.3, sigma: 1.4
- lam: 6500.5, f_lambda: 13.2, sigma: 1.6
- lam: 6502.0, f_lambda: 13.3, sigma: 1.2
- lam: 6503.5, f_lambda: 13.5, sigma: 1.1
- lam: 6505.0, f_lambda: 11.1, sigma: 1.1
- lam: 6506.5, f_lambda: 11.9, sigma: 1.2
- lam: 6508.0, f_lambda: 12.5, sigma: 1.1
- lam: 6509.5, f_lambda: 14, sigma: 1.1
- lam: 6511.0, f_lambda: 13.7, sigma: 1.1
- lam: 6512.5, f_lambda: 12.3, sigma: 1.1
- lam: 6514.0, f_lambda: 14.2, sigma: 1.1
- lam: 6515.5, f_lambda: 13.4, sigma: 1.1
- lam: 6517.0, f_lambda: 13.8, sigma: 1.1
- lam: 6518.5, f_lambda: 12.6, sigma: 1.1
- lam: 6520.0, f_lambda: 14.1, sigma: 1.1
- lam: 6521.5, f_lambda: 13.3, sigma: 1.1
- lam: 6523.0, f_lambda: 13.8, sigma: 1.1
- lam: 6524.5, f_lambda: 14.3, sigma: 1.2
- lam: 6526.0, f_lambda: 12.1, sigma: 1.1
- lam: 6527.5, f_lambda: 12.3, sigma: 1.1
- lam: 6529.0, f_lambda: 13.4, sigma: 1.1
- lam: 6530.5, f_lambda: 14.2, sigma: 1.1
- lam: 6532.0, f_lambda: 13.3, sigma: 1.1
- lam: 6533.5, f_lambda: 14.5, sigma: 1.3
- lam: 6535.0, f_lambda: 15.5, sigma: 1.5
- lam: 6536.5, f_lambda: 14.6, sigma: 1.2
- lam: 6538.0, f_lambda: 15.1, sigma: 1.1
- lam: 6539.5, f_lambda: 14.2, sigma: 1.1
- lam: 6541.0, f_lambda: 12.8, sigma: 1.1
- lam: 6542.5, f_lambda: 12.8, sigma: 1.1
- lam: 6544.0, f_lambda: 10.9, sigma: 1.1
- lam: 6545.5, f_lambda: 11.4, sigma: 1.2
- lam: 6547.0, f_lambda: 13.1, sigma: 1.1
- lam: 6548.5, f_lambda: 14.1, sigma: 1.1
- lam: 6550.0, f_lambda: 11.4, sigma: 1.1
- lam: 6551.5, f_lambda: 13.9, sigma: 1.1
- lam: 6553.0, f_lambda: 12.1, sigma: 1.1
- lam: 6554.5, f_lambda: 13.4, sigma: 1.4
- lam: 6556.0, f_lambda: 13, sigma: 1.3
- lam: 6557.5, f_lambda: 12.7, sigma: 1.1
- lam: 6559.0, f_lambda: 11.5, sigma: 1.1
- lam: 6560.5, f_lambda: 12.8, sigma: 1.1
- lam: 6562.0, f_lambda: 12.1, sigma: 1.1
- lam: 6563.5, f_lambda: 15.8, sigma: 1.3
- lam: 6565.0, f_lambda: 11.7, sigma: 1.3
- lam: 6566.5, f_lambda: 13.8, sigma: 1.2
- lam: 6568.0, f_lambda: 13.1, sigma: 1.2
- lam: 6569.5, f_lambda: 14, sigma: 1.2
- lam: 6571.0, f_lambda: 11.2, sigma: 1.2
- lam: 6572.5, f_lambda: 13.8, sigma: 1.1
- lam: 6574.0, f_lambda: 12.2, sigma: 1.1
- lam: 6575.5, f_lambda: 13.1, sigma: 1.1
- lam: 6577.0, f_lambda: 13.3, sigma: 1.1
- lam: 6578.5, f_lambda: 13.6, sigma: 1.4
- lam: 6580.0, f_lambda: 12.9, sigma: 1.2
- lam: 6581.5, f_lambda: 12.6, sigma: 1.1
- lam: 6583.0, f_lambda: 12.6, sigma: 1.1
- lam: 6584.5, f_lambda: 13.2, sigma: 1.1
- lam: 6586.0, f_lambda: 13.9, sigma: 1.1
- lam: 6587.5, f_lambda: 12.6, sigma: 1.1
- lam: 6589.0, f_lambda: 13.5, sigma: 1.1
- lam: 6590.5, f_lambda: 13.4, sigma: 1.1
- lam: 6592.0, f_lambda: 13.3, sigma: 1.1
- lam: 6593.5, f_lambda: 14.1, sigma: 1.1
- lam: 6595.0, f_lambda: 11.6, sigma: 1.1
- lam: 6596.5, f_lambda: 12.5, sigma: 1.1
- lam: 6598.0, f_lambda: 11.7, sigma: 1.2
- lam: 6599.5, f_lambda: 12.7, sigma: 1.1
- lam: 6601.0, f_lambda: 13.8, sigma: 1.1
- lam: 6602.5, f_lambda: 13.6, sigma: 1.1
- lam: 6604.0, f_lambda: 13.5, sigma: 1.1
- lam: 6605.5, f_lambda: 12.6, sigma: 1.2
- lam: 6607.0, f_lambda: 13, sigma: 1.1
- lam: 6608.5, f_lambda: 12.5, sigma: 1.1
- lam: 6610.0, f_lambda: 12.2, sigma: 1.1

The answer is 1.7 angstrom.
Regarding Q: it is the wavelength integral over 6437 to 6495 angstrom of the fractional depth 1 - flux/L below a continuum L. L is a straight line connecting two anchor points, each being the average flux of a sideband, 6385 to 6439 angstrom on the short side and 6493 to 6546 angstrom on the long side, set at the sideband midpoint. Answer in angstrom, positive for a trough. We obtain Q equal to 4.3 angstrom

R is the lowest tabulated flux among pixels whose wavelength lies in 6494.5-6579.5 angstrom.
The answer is 10.9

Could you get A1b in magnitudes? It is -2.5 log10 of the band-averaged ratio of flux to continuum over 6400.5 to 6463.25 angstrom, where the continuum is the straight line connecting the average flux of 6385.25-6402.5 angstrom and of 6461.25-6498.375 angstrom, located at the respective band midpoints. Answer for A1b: -0.07 mag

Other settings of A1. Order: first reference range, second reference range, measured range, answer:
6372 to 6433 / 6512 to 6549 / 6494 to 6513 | 1.07 angstrom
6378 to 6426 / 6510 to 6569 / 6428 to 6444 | -3.85 angstrom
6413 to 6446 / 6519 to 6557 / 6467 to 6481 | 1.46 angstrom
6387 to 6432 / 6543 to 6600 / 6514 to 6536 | -1.08 angstrom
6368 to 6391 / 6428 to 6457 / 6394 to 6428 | 2.62 angstrom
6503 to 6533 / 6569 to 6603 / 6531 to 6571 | -0.25 angstrom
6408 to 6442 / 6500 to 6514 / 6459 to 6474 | 1.25 angstrom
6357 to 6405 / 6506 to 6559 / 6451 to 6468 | 1.05 angstrom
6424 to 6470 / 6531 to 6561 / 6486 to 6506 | 1.38 angstrom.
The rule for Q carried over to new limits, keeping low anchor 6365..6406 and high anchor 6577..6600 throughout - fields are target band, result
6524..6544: -0.9 angstrom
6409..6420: 0.3 angstrom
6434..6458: 0.0 angstrom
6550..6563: 0.3 angstrom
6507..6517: -0.2 angstrom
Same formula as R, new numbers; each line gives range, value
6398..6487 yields 10.3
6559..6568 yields 11.5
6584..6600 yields 11.6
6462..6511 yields 10.7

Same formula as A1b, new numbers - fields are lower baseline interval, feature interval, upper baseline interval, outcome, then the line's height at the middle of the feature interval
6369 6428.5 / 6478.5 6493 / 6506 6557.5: 0.07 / 13.3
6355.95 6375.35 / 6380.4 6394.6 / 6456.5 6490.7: -0.08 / 12.8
